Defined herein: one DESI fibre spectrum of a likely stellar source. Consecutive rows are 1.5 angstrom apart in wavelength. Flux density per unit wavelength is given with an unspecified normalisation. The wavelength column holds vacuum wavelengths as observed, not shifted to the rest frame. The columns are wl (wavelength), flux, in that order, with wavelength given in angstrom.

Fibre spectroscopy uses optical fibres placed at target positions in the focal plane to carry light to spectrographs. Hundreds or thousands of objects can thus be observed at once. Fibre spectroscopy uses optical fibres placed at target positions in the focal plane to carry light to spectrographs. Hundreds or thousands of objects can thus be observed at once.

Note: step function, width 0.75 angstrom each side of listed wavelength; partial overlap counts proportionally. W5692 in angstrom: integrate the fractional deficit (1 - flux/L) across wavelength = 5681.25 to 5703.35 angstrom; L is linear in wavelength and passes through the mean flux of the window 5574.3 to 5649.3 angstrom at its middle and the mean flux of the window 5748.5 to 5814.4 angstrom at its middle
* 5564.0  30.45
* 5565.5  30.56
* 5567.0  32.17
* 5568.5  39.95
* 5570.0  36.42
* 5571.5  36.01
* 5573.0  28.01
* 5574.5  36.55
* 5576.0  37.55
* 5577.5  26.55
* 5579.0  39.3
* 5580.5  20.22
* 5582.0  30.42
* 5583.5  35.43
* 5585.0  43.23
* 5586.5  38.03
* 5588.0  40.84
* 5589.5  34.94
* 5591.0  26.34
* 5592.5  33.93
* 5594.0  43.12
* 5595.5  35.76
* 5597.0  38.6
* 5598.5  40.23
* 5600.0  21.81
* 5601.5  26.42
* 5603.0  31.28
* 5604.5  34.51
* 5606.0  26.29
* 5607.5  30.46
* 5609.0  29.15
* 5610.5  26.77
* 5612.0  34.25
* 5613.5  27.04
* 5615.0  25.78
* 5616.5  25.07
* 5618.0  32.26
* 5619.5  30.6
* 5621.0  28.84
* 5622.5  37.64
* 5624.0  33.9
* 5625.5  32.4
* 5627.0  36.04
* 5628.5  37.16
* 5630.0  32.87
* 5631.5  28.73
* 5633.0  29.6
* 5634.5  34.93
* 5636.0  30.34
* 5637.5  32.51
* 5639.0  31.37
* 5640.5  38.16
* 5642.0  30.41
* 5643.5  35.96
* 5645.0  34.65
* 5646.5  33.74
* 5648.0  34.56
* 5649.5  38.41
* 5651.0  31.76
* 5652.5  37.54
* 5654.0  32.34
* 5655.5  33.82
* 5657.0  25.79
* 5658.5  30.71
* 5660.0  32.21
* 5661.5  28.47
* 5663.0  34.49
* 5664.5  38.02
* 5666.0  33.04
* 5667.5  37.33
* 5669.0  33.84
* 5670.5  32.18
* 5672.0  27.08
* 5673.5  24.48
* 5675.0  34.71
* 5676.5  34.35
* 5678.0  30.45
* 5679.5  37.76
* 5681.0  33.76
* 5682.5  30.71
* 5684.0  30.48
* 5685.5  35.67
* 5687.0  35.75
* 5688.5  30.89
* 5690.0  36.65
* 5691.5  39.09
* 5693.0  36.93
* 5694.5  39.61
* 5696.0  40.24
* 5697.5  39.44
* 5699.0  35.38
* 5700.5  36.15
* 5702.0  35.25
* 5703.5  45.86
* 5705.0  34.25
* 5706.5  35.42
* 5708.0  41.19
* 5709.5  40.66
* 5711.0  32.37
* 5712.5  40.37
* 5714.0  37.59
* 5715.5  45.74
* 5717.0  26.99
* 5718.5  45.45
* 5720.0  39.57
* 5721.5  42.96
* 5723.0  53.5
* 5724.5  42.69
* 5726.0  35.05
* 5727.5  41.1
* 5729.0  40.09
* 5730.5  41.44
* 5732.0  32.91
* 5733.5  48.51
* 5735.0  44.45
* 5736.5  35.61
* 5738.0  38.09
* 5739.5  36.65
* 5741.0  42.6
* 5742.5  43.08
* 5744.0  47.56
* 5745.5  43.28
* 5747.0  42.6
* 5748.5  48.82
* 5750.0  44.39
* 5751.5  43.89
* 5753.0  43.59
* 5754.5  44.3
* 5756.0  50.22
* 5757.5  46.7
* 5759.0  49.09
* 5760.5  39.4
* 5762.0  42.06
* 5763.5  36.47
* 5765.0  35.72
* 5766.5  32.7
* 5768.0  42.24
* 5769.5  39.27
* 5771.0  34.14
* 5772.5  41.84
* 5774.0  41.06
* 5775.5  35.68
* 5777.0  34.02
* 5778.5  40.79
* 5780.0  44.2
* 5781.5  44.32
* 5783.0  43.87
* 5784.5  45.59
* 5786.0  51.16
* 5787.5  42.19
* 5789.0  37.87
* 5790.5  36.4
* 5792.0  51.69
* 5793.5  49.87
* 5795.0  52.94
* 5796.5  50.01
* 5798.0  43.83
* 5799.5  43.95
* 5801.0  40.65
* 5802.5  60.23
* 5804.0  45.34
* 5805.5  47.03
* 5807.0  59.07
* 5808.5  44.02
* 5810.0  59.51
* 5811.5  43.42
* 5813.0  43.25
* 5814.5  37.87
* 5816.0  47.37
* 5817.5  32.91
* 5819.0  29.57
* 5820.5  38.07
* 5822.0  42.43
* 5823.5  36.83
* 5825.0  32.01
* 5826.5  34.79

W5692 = 1.2 angstrom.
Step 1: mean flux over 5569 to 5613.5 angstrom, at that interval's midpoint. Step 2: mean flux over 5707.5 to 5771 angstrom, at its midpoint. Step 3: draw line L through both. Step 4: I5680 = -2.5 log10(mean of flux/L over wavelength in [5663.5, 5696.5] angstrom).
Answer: 0.12 mag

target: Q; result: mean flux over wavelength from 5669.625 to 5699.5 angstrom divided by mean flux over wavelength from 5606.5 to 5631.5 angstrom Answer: 1.1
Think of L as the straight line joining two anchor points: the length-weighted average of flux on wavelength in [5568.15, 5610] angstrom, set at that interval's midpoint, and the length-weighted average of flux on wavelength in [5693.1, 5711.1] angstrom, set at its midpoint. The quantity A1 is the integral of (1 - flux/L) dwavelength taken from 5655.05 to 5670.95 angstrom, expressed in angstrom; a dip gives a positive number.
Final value 1.7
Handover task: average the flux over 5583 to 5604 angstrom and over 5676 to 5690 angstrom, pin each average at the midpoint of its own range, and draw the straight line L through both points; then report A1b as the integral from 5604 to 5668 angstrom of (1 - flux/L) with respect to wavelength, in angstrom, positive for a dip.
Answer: 3.7 angstrom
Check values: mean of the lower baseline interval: 35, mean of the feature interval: 32.3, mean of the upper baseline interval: 33.5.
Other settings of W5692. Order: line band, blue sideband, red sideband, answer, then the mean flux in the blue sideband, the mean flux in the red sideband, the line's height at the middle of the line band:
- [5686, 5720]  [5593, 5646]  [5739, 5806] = 0.44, 32.2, 43.4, 38.3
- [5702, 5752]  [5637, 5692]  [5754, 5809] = -2.62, 33.3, 43.8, 38.9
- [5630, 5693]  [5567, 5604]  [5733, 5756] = 8.83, 34.2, 43.3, 38.5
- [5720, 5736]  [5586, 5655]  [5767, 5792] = -1.50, 32.8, 41.2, 38.4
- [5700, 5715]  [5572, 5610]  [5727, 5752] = 0.77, 33.1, 42.1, 40.1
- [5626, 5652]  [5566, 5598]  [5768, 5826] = 2.45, 34.9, 43.2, 37.1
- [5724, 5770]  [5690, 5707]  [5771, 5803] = -0.56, 37.9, 44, 41.3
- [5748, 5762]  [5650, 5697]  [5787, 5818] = -1.26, 33.6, 46.3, 41.6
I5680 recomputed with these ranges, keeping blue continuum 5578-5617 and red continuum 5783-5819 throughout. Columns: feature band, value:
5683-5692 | 0.11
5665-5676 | 0.16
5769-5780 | 0.15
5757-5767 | 0.08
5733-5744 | 0.01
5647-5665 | 0.10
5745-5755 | -0.05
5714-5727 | -0.02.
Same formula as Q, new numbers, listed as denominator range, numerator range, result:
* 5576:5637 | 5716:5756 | 1.30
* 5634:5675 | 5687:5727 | 1.18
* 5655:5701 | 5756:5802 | 1.26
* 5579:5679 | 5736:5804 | 1.32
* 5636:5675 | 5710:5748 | 1.24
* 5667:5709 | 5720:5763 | 1.22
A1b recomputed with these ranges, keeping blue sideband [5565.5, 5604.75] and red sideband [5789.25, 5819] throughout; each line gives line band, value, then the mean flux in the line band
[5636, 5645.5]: 0.92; 33.5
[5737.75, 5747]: 0.14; 42.1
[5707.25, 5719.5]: 0.71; 38.8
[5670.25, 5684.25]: 2.71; 31.6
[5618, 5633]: 1.40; 32.9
